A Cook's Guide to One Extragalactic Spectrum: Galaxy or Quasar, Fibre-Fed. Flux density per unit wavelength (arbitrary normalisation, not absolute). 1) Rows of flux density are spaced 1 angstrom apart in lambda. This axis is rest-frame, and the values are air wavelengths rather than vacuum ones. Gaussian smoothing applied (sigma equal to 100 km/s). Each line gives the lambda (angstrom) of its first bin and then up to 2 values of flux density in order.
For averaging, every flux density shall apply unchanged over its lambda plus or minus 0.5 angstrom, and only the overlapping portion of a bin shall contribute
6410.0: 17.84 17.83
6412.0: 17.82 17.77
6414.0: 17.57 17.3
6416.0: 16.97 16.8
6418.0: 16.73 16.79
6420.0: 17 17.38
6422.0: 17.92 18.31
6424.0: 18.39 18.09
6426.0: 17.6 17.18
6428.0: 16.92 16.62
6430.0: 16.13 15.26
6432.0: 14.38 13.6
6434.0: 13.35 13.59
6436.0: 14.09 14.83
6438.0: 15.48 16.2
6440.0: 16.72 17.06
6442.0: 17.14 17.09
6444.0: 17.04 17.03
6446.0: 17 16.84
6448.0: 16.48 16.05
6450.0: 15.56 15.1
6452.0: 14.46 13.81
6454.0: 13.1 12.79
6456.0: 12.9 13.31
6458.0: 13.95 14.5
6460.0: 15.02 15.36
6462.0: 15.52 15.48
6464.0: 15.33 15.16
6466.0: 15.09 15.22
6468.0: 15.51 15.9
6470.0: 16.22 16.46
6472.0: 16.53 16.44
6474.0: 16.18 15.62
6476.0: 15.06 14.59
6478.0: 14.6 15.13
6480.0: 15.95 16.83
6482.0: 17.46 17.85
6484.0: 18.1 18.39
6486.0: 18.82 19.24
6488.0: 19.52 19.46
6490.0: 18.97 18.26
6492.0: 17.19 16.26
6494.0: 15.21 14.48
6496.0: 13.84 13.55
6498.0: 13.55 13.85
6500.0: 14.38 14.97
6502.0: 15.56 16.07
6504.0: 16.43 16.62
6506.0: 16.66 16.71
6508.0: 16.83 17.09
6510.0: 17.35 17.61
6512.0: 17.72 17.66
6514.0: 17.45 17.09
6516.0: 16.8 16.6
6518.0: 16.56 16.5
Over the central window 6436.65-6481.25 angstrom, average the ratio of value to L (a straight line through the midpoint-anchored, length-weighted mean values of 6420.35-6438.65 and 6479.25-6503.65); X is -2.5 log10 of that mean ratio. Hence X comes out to 0.05 mag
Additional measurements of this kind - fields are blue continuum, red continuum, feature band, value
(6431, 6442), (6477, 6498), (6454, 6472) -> 0.074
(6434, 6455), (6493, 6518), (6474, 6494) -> -0.084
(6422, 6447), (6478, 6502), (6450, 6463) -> 0.149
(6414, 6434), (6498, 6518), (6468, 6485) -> 0.021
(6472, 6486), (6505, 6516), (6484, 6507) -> 0.022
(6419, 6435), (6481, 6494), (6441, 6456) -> 0.093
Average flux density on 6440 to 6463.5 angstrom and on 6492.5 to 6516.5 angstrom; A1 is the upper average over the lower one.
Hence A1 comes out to 1.0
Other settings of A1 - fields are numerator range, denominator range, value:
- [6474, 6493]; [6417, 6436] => 1.05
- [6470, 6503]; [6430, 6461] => 1.08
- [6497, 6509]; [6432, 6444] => 1.01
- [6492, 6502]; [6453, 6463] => 1.04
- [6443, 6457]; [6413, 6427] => 0.87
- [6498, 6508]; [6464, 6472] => 1.00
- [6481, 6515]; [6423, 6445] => 1.04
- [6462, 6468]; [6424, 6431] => 0.90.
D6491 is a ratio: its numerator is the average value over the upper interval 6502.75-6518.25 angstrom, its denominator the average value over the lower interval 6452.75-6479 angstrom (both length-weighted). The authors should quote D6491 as 1.13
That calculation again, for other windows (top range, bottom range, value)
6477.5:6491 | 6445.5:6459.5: 1.21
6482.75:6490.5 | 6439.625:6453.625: 1.16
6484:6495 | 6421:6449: 1.10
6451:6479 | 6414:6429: 0.86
